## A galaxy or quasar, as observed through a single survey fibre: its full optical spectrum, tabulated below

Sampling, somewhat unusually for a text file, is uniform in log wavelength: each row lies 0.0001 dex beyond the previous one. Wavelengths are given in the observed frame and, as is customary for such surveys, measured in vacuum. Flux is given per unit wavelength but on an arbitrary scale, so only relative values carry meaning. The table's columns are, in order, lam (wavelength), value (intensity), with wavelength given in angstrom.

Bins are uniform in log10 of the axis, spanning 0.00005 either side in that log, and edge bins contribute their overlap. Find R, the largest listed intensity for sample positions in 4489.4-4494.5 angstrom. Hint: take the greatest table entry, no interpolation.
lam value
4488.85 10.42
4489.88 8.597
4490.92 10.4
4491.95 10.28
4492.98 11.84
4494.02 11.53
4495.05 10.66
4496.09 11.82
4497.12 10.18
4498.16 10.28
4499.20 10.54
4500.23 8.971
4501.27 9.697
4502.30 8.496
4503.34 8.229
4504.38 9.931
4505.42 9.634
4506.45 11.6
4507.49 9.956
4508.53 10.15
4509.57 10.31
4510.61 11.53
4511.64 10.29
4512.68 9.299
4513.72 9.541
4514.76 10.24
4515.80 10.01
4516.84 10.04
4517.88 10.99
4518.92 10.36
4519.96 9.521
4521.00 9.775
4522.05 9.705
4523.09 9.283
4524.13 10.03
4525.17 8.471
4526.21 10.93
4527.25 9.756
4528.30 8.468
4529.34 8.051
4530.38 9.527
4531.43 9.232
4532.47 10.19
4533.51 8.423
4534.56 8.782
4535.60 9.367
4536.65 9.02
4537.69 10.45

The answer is 11.84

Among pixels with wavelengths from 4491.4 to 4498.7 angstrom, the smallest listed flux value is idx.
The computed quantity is 10.18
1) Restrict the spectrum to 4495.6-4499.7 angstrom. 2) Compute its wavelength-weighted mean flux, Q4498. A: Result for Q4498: 10.7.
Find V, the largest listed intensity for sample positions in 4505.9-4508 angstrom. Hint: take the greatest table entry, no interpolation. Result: 11.6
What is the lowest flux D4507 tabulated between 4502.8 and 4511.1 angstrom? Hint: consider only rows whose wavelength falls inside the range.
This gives 8.229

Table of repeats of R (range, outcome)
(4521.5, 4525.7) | 10.03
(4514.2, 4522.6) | 10.99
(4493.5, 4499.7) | 11.82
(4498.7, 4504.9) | 10.54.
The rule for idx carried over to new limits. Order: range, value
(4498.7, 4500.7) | 8.971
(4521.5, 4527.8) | 8.471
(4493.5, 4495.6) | 10.66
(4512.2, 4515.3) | 9.299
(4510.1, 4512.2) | 10.29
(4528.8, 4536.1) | 8.051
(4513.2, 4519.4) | 9.541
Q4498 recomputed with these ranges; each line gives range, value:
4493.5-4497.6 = 11.1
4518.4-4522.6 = 9.82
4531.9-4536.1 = 9.2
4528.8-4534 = 9.1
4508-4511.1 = 10.6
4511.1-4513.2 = 9.85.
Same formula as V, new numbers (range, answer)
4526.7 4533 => 10.19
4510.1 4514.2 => 11.53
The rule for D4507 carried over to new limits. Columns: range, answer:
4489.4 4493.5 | 8.597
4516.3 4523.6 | 9.283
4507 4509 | 9.956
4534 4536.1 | 8.782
